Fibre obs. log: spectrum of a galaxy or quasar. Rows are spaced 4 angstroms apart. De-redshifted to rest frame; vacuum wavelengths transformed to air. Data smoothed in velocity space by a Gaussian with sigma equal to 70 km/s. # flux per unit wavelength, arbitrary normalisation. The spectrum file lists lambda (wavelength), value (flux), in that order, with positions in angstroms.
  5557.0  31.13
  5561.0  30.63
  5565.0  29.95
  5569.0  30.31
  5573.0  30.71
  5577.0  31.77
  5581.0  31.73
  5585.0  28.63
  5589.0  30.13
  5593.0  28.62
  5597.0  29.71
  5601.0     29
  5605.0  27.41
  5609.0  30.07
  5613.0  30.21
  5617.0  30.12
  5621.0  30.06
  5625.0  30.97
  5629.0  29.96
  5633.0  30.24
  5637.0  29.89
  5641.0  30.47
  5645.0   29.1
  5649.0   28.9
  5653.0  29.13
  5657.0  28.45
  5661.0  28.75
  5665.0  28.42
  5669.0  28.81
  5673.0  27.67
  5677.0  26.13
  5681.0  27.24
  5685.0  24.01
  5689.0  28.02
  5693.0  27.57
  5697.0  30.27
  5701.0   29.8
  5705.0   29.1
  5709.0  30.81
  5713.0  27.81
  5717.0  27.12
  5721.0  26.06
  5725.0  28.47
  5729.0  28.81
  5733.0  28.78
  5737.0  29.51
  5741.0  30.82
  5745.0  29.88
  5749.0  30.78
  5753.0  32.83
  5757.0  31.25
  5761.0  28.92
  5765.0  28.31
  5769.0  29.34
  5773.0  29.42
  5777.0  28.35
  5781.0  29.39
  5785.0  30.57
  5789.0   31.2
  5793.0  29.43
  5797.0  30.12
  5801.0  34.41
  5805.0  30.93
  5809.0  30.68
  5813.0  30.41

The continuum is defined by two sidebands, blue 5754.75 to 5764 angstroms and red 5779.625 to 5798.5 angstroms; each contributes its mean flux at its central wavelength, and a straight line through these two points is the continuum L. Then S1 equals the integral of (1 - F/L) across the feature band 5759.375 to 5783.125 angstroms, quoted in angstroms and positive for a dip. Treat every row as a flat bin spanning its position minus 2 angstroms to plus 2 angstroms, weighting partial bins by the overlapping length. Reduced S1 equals 0.9 angstroms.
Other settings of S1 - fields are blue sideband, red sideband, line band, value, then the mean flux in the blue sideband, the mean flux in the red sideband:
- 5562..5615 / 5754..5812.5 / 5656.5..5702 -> 3.3 angstroms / 29.9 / 30.2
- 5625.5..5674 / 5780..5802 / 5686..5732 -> 2.2 angstroms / 29.2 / 30.8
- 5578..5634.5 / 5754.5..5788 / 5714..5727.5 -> 1.1 angstroms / 29.8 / 29.5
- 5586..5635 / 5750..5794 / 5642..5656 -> 0.3 angstroms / 29.7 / 29.9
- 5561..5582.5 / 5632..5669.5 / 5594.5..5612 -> 0.6 angstroms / 30.9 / 29.2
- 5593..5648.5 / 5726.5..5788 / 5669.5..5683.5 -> 1.3 angstroms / 29.7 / 29.8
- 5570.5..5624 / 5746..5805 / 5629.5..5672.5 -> 1.2 angstroms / 29.9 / 30.3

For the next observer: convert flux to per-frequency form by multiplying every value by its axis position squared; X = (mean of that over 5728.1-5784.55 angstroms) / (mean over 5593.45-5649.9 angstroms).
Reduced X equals 1.05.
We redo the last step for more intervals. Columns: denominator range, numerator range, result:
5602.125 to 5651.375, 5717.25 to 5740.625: 0.99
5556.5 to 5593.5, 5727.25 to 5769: 1.05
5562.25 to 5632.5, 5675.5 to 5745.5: 0.98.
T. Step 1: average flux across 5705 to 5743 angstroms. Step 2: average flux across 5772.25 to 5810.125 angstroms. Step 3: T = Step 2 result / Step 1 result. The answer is 1.1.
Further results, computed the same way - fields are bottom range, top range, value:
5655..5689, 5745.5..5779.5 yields 1.09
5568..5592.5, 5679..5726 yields 0.92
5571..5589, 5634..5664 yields 0.95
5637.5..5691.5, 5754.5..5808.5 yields 1.07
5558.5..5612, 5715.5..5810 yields 1.00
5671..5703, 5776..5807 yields 1.11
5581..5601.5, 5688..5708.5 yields 0.99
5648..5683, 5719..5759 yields 1.06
